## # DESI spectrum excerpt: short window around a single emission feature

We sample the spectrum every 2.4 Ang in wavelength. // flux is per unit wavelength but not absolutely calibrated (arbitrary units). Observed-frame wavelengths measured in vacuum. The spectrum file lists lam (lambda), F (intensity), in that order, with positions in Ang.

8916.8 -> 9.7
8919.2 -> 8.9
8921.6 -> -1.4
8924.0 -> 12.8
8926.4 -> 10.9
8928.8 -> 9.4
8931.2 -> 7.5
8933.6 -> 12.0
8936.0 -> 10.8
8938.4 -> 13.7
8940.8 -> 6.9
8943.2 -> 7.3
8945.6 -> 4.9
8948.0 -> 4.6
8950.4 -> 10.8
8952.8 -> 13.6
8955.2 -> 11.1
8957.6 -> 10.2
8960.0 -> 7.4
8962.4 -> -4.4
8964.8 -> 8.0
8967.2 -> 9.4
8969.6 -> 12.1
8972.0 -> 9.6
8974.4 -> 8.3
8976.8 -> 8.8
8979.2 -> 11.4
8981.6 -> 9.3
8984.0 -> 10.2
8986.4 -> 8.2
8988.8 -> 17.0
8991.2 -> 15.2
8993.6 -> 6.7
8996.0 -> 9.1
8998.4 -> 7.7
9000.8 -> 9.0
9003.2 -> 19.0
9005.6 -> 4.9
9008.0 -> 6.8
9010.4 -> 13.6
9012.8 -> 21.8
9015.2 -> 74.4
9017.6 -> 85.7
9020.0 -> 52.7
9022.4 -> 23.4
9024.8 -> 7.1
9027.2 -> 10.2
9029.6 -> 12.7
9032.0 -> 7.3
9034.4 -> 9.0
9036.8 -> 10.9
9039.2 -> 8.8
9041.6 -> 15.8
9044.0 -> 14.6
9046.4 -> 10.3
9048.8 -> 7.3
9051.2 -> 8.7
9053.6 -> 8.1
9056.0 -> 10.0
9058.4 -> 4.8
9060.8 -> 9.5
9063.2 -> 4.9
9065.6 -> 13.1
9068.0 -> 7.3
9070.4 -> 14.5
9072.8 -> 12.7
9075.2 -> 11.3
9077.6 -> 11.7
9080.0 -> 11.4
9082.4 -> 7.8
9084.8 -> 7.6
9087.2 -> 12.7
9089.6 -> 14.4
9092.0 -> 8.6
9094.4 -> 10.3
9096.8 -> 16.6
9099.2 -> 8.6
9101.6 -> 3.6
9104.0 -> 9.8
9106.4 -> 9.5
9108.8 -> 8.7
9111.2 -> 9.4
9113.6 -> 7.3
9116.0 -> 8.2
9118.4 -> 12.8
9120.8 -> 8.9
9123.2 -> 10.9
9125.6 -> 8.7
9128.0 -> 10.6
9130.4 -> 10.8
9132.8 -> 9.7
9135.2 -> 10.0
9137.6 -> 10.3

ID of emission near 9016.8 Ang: H-beta 4861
